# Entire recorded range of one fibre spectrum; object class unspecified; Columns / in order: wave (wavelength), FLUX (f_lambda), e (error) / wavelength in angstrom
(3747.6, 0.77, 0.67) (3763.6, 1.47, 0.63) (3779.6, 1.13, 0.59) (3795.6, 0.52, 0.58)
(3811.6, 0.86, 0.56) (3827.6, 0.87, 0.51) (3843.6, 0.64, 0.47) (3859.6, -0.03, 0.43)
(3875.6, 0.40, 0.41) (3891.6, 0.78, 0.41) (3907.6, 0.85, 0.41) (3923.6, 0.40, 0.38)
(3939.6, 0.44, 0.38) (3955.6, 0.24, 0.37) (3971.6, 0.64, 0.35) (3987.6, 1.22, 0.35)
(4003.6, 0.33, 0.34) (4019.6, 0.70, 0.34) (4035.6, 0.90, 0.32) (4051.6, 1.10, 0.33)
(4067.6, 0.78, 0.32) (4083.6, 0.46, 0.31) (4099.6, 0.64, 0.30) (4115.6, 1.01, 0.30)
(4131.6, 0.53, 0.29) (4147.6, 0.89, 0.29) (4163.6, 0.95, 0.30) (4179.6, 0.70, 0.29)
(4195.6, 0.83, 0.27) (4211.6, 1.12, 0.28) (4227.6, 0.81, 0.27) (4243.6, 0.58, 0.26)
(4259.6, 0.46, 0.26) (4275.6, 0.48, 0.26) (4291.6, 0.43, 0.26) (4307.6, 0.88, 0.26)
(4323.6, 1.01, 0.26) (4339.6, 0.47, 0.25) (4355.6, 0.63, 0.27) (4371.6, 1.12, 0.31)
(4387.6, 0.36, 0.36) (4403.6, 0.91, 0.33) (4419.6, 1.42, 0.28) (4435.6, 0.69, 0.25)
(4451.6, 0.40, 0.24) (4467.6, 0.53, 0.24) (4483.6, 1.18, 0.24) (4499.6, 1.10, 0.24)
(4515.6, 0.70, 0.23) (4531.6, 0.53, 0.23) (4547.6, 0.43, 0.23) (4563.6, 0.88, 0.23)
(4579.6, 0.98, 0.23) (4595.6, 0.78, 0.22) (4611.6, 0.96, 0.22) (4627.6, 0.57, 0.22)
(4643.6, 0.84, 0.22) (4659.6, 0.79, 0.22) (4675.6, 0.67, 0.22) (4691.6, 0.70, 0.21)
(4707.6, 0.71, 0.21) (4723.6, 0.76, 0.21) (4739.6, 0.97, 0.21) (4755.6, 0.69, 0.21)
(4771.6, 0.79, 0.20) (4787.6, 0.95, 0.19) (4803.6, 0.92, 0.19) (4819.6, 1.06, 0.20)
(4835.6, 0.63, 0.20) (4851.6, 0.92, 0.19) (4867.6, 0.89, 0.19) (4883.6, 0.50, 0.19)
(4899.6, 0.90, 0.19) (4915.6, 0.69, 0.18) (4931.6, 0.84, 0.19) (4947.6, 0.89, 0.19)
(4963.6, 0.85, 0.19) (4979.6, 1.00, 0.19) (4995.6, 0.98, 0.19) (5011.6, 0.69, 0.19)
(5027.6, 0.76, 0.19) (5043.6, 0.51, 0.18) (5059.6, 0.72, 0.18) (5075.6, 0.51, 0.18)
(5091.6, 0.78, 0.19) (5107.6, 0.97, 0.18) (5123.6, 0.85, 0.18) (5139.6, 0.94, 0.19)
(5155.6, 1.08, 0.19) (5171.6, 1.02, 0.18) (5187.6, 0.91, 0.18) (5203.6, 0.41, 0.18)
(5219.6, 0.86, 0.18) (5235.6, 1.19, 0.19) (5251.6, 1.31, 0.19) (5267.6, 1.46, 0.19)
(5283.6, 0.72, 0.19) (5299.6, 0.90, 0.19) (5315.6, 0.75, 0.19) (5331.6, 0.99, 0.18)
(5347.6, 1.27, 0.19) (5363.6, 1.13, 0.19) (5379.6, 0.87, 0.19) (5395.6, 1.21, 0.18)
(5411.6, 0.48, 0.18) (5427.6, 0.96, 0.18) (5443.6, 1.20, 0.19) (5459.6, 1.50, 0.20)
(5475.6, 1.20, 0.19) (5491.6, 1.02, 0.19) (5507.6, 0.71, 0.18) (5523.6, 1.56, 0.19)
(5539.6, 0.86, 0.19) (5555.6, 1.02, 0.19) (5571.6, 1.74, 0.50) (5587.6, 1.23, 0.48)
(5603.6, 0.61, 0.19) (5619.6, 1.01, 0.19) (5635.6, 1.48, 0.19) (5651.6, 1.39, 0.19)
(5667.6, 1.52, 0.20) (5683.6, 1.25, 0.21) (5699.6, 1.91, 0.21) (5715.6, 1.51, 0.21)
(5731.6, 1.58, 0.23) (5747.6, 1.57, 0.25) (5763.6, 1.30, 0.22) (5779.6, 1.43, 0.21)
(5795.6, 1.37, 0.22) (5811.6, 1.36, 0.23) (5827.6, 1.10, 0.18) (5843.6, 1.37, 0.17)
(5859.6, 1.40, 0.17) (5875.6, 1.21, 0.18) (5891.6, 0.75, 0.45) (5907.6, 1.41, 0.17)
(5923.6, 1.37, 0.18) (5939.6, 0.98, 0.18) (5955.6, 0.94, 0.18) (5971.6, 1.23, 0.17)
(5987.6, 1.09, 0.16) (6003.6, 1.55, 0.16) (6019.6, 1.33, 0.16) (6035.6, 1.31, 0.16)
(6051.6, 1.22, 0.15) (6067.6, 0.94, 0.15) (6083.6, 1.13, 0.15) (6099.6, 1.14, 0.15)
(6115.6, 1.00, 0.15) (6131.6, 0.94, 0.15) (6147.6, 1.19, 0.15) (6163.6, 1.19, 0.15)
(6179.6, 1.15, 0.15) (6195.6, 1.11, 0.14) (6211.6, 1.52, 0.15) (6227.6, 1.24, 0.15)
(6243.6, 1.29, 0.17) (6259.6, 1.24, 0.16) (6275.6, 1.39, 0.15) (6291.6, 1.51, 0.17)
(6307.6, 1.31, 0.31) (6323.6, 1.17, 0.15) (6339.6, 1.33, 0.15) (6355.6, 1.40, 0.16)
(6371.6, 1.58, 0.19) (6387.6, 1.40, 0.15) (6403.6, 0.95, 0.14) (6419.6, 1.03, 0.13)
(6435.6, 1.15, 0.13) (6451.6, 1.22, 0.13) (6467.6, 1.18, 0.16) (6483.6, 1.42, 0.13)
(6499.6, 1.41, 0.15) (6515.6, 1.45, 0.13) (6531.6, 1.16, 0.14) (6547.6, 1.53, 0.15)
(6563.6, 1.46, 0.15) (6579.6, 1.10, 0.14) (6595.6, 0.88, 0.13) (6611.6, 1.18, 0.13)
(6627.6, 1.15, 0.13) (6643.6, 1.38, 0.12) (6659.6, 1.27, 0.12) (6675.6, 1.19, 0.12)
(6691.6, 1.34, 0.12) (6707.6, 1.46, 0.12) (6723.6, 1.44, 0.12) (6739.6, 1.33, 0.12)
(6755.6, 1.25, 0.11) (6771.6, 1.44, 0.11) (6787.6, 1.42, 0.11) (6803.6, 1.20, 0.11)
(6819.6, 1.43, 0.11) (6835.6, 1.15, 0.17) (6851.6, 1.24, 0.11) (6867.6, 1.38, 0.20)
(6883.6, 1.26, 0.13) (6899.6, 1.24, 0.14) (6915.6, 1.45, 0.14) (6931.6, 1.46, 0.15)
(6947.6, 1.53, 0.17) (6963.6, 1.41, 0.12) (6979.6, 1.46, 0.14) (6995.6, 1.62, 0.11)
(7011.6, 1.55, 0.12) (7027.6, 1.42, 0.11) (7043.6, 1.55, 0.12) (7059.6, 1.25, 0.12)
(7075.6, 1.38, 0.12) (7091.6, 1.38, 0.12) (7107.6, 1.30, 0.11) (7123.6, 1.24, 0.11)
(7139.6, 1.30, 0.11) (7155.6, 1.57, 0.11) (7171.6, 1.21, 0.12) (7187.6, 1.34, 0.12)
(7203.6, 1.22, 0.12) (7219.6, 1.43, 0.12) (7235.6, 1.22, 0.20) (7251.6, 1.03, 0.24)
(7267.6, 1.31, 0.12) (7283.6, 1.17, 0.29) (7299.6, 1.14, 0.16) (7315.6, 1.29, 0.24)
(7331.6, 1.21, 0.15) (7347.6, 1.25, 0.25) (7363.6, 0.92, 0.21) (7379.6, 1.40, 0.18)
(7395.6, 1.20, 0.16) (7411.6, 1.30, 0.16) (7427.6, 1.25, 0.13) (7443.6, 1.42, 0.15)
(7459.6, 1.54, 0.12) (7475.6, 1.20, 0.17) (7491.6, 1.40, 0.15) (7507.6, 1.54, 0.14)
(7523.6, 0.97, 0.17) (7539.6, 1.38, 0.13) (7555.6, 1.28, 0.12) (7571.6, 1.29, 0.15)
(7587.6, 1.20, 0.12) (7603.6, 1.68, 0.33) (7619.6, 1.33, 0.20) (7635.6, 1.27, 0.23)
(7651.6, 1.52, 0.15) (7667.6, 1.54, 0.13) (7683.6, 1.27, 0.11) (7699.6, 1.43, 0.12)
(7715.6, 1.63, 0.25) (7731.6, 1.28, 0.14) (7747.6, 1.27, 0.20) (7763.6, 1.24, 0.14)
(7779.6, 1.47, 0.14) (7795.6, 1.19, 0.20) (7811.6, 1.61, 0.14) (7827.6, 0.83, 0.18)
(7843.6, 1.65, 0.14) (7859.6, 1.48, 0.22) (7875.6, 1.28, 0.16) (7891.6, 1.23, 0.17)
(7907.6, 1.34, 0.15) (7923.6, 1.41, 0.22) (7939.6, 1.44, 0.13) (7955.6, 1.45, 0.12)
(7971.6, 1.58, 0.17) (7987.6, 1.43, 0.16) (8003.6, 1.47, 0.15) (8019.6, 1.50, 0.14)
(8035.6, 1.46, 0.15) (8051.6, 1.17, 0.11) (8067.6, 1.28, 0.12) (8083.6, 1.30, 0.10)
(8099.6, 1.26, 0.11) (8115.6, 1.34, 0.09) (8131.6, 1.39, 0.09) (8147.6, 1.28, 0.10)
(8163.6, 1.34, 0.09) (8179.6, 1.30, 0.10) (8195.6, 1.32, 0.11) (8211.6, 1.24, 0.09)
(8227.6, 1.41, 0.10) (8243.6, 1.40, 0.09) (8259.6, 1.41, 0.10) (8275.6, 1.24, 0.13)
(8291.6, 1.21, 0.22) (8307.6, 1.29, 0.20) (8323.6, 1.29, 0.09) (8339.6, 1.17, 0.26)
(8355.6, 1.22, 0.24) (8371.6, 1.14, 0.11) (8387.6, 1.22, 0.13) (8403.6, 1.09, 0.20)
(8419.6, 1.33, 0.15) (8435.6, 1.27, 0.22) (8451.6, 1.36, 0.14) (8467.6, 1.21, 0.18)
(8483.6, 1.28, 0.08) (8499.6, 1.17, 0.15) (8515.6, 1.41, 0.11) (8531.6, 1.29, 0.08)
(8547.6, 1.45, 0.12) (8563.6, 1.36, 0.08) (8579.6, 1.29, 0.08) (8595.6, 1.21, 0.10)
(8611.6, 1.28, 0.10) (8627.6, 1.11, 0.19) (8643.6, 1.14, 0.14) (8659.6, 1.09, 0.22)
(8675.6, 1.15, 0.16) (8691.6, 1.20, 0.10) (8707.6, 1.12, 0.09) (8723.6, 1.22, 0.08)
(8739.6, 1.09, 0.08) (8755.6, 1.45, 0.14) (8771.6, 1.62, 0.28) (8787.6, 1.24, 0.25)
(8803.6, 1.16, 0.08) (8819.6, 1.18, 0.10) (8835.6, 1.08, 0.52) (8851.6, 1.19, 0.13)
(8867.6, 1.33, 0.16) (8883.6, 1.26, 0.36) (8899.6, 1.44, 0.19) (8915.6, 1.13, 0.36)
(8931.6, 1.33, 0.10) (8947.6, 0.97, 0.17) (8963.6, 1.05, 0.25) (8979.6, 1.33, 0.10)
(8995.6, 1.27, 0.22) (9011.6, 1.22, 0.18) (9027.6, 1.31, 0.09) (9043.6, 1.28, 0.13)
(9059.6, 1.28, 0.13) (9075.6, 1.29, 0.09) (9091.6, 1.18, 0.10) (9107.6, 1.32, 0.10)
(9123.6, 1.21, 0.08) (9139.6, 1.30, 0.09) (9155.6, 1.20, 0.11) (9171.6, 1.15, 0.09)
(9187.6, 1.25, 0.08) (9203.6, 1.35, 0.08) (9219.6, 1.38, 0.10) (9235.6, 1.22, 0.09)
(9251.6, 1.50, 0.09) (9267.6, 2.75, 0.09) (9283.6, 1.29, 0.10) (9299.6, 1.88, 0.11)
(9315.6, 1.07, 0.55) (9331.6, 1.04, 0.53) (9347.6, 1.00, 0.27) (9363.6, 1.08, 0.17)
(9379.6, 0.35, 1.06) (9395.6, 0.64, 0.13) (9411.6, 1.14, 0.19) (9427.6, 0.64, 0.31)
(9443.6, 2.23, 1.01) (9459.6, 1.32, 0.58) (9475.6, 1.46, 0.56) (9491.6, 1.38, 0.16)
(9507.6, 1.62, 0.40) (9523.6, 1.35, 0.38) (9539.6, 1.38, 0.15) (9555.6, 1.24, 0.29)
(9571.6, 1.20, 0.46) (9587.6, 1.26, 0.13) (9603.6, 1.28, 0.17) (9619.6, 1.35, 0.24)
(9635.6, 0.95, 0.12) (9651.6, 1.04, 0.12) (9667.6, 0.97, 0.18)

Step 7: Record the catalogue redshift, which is 0.41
